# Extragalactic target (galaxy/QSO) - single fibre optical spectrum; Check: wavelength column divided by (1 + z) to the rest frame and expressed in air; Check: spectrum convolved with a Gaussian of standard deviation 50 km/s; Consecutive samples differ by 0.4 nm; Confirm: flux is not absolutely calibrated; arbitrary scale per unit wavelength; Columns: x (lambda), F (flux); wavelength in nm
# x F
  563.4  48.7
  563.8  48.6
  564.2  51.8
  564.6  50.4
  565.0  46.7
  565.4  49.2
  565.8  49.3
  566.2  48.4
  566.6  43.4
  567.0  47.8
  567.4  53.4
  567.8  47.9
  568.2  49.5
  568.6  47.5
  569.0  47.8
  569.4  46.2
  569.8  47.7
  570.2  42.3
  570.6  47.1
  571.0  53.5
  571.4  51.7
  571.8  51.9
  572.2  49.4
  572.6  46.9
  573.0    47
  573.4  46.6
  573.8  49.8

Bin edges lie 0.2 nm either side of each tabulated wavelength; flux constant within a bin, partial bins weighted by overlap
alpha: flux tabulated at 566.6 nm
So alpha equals 43.4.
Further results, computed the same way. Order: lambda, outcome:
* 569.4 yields 46.2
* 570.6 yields 47.1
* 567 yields 47.8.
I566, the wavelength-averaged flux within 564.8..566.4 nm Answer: 48.4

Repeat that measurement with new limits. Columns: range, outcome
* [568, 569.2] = 48.3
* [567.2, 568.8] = 49.6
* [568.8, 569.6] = 47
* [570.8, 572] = 52.4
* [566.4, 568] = 48.1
